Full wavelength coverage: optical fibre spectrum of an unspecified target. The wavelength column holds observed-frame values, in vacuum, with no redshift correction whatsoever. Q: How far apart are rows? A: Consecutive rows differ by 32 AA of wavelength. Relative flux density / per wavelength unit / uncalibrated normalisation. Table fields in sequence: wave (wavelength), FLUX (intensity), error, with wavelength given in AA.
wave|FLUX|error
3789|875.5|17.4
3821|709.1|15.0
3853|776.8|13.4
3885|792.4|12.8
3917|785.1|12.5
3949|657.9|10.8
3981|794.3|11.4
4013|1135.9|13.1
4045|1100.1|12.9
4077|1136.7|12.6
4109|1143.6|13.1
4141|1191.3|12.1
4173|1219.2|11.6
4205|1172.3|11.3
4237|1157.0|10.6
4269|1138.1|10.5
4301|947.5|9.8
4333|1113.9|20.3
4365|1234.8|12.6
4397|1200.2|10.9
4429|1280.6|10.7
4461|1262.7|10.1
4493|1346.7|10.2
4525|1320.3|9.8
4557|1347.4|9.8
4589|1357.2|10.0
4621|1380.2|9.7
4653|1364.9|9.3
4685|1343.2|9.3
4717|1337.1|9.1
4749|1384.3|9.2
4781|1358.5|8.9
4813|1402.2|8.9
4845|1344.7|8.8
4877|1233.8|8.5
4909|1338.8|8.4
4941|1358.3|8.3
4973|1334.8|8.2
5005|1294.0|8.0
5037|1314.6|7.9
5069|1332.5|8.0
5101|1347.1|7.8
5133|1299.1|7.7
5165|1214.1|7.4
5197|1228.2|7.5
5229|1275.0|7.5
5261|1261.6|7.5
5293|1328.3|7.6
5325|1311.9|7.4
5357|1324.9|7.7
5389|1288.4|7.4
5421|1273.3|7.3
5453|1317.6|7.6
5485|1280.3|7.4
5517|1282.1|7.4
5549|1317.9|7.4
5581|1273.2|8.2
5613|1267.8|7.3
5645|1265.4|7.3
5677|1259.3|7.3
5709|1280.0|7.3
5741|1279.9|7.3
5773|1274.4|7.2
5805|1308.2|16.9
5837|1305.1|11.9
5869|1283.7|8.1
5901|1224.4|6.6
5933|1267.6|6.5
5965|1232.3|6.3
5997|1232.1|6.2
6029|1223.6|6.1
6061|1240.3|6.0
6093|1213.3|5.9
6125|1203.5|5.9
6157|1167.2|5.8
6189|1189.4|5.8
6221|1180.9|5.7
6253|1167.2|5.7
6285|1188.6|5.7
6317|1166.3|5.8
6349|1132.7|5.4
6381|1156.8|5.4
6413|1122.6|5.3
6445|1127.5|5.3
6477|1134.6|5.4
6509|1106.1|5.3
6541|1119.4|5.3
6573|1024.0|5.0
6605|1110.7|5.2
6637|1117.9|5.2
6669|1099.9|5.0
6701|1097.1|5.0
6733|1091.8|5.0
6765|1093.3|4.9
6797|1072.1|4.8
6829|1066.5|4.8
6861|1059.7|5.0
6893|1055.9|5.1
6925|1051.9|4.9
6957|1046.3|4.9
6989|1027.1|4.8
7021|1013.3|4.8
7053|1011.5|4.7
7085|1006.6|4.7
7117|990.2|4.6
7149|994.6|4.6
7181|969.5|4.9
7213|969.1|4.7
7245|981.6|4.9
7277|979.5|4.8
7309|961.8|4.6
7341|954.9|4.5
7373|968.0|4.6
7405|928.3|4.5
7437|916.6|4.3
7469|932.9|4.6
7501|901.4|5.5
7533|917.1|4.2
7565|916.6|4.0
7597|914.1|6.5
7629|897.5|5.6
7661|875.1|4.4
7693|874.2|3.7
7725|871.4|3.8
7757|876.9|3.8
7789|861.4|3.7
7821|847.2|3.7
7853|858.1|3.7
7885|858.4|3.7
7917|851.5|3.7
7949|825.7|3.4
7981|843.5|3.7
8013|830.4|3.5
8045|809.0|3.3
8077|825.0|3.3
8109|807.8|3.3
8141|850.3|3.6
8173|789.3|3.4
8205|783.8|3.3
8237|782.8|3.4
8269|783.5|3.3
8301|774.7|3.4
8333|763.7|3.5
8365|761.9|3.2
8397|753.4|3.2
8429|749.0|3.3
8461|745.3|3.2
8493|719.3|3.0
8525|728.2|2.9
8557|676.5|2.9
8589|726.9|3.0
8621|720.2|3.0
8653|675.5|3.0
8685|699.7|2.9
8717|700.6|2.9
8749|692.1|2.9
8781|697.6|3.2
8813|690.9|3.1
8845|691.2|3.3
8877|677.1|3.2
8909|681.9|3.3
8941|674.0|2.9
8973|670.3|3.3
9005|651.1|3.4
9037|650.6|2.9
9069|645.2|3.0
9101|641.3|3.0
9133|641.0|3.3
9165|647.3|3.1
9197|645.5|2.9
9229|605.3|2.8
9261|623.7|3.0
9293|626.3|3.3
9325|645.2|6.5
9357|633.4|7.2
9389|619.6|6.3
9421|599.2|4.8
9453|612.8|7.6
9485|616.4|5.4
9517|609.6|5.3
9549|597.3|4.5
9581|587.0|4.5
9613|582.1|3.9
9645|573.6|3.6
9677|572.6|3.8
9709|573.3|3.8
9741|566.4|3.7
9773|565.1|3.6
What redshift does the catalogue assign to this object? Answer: 0.00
